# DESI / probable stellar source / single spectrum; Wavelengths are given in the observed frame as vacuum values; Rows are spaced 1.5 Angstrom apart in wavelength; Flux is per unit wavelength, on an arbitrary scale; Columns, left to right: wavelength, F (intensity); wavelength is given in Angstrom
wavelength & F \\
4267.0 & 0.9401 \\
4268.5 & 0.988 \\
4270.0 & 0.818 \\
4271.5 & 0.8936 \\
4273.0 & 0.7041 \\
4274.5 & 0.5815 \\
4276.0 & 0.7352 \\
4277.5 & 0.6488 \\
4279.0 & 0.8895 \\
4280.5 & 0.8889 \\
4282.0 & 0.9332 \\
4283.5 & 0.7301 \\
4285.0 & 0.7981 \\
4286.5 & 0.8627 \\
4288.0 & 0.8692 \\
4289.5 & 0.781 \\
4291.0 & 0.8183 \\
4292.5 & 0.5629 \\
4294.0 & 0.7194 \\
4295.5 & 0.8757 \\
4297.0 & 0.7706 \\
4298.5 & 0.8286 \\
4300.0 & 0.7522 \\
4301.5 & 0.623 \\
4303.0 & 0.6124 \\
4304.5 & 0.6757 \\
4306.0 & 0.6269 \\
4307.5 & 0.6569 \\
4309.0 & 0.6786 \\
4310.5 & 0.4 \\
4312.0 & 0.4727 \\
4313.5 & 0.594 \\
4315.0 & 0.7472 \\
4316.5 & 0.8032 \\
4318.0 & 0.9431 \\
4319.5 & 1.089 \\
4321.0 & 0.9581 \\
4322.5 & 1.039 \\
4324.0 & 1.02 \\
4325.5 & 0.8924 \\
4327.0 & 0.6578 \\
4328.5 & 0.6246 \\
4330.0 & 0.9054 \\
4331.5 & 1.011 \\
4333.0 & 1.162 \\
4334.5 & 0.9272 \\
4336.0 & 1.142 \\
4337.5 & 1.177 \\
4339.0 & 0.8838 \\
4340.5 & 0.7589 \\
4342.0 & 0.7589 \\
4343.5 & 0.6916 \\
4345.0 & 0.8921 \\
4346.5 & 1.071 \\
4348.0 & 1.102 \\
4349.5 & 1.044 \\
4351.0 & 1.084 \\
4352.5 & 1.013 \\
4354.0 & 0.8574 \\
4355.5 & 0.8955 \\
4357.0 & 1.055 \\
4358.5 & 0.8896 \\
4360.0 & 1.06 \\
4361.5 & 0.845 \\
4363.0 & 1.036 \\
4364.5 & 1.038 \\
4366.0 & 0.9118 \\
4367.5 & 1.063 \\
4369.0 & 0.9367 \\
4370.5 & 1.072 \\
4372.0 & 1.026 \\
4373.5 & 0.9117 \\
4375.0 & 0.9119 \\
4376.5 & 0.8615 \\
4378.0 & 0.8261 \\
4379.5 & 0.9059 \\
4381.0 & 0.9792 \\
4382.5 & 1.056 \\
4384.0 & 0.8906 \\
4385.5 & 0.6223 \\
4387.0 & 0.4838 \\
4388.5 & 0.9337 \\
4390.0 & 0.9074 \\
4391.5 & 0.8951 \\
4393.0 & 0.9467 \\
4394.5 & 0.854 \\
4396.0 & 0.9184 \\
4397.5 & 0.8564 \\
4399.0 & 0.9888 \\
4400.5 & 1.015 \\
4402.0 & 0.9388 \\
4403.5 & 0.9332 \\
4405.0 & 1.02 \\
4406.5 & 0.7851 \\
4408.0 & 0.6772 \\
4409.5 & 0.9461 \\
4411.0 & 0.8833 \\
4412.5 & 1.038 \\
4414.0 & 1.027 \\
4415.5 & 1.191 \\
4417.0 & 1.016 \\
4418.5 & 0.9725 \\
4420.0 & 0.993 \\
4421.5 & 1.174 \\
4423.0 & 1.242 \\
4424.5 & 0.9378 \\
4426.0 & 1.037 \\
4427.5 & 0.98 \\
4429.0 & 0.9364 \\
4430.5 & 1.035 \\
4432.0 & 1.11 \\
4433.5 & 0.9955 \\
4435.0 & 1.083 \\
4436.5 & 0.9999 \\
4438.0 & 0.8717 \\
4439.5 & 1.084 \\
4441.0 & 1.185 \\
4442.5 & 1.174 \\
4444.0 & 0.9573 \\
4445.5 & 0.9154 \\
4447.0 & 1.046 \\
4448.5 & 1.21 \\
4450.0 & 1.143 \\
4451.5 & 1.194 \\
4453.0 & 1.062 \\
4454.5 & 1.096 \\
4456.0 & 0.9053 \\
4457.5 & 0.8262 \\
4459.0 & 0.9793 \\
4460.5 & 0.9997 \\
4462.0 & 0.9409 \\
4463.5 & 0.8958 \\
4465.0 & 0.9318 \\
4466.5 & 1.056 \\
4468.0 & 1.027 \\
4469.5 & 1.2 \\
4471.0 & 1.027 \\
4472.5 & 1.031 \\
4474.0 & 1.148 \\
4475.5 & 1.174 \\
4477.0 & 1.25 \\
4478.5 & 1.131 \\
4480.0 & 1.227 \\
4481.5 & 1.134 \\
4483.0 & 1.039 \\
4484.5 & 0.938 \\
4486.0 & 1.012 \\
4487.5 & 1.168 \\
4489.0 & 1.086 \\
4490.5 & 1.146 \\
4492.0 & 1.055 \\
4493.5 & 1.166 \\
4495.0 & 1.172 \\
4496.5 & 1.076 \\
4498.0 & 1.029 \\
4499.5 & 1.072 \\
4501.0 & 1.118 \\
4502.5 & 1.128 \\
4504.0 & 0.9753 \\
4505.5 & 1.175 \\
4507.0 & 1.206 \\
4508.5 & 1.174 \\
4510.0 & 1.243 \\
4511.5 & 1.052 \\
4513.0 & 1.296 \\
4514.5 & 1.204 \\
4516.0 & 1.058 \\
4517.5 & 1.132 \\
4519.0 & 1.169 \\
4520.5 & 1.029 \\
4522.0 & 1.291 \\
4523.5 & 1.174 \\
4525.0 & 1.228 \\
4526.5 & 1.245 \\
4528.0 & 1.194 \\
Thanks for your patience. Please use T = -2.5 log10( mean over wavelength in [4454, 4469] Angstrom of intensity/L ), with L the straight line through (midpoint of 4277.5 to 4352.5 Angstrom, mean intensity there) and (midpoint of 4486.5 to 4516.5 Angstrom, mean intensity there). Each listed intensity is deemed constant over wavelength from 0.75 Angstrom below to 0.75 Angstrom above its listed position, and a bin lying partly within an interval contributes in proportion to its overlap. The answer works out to 0.11 mag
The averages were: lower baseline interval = 0.833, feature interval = 0.968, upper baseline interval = 1.13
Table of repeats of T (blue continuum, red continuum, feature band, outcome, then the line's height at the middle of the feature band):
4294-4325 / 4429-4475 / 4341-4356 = -0.13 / 0.835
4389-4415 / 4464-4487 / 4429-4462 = -0.02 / 1.02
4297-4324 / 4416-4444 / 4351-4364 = -0.12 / 0.862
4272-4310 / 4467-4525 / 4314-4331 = -0.10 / 0.802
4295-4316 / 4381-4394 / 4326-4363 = -0.24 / 0.753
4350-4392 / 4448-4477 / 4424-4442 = -0.02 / 1.01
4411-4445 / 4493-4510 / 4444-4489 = 0.03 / 1.08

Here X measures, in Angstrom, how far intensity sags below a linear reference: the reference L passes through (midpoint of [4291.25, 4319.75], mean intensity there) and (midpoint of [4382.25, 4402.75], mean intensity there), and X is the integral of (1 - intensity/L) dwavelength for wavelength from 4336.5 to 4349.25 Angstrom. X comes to -2.46 Angstrom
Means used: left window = 0.702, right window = 0.875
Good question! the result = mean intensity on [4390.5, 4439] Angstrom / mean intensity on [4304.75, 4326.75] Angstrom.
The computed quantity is 1.3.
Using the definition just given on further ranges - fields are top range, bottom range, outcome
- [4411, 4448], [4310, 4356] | 1.16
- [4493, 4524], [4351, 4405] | 1.23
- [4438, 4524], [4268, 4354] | 1.32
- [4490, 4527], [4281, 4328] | 1.49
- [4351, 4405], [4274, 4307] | 1.23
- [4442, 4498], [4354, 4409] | 1.17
